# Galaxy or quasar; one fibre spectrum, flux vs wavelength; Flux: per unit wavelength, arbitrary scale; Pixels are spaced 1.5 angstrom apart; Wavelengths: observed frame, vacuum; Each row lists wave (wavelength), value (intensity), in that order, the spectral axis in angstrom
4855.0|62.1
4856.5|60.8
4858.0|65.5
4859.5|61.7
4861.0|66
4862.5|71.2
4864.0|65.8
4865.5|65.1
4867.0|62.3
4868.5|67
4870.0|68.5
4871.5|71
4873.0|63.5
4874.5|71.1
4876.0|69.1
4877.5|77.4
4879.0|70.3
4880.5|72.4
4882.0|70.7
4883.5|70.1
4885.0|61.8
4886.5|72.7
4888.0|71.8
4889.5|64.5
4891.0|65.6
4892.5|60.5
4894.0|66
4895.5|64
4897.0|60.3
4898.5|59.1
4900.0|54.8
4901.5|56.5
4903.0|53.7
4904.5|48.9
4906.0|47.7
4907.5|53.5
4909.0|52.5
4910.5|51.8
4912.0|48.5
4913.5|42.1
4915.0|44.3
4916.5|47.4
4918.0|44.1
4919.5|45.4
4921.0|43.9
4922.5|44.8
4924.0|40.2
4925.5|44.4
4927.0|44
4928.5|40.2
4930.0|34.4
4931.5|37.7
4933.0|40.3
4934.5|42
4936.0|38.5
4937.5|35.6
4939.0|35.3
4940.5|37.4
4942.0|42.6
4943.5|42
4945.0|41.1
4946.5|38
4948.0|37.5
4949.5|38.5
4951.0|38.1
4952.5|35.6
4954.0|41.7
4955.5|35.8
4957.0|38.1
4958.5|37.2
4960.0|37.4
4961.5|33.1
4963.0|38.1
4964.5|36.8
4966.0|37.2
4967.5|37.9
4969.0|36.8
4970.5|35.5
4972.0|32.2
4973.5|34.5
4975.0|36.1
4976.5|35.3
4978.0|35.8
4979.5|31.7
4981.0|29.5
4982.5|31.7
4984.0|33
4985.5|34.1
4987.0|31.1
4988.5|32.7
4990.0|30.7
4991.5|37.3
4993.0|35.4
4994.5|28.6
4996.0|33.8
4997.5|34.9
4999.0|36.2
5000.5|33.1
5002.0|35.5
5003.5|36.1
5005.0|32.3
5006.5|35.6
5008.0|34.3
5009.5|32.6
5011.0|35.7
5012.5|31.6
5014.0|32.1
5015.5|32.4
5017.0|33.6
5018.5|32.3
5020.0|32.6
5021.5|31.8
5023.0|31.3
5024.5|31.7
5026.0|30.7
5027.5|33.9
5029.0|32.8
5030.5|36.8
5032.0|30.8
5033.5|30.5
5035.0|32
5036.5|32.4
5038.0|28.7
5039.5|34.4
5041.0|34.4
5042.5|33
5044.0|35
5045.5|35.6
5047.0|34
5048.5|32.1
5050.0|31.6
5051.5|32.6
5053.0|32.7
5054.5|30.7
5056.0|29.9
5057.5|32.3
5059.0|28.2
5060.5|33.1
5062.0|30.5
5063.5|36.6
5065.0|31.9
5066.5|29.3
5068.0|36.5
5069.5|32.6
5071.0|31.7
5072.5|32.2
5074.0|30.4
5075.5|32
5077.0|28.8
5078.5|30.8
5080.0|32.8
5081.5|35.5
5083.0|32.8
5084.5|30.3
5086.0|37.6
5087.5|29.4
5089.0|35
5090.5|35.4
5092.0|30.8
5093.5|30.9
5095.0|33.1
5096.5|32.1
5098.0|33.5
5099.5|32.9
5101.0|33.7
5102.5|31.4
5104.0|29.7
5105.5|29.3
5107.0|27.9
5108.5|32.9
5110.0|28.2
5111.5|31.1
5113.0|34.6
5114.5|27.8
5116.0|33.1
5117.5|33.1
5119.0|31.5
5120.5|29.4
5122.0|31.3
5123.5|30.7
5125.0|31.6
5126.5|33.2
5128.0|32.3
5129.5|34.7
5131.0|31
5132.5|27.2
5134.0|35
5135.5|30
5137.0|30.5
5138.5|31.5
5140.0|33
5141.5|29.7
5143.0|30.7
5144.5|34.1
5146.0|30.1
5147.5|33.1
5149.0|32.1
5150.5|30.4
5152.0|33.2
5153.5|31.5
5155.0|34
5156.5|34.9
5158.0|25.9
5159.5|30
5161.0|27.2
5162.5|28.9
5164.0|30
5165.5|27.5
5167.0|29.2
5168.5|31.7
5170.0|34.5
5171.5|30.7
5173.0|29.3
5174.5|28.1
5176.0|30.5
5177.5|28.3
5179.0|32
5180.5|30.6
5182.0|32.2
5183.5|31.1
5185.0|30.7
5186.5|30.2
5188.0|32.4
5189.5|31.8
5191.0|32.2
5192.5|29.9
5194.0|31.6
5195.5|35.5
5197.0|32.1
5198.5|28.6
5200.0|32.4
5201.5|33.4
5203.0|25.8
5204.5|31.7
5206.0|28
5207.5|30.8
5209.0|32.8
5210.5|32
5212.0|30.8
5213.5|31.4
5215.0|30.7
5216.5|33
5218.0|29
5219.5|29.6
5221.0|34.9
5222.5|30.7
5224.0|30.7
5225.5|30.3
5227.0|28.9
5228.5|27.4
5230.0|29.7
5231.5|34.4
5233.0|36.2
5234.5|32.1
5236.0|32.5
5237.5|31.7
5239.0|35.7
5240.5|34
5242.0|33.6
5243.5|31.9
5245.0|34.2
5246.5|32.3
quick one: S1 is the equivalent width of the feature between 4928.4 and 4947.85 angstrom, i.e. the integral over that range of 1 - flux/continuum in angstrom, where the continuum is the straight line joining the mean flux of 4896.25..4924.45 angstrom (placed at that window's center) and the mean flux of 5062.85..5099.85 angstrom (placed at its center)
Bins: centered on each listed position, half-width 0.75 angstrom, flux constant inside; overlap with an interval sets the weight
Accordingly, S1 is 3.3 angstrom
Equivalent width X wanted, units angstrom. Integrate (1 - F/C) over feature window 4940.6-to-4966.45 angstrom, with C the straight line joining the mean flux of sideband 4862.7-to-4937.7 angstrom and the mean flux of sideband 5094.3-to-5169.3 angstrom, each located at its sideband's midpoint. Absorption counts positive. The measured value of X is 6.25 angstrom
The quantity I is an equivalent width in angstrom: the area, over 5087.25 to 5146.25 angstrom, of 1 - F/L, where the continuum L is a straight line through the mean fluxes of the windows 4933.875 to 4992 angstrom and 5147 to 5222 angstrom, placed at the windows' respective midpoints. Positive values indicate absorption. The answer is 1.7 angstrom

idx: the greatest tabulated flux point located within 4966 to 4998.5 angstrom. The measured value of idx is 37.9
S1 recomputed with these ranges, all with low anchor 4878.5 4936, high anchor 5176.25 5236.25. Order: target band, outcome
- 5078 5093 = 2.6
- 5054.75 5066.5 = 2.9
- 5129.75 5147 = 2.3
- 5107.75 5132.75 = 4.0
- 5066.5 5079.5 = 2.9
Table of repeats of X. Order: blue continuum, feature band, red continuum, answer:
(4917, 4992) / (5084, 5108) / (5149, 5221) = 0.96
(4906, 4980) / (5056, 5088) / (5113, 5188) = 2.13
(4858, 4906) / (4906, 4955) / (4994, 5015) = 9.92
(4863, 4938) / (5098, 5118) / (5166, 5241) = 3.97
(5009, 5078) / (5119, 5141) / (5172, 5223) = 0.06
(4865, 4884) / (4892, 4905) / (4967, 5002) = 0.67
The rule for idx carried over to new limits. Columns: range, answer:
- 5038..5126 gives 37.6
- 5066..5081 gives 36.5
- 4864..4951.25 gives 77.4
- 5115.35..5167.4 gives 35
